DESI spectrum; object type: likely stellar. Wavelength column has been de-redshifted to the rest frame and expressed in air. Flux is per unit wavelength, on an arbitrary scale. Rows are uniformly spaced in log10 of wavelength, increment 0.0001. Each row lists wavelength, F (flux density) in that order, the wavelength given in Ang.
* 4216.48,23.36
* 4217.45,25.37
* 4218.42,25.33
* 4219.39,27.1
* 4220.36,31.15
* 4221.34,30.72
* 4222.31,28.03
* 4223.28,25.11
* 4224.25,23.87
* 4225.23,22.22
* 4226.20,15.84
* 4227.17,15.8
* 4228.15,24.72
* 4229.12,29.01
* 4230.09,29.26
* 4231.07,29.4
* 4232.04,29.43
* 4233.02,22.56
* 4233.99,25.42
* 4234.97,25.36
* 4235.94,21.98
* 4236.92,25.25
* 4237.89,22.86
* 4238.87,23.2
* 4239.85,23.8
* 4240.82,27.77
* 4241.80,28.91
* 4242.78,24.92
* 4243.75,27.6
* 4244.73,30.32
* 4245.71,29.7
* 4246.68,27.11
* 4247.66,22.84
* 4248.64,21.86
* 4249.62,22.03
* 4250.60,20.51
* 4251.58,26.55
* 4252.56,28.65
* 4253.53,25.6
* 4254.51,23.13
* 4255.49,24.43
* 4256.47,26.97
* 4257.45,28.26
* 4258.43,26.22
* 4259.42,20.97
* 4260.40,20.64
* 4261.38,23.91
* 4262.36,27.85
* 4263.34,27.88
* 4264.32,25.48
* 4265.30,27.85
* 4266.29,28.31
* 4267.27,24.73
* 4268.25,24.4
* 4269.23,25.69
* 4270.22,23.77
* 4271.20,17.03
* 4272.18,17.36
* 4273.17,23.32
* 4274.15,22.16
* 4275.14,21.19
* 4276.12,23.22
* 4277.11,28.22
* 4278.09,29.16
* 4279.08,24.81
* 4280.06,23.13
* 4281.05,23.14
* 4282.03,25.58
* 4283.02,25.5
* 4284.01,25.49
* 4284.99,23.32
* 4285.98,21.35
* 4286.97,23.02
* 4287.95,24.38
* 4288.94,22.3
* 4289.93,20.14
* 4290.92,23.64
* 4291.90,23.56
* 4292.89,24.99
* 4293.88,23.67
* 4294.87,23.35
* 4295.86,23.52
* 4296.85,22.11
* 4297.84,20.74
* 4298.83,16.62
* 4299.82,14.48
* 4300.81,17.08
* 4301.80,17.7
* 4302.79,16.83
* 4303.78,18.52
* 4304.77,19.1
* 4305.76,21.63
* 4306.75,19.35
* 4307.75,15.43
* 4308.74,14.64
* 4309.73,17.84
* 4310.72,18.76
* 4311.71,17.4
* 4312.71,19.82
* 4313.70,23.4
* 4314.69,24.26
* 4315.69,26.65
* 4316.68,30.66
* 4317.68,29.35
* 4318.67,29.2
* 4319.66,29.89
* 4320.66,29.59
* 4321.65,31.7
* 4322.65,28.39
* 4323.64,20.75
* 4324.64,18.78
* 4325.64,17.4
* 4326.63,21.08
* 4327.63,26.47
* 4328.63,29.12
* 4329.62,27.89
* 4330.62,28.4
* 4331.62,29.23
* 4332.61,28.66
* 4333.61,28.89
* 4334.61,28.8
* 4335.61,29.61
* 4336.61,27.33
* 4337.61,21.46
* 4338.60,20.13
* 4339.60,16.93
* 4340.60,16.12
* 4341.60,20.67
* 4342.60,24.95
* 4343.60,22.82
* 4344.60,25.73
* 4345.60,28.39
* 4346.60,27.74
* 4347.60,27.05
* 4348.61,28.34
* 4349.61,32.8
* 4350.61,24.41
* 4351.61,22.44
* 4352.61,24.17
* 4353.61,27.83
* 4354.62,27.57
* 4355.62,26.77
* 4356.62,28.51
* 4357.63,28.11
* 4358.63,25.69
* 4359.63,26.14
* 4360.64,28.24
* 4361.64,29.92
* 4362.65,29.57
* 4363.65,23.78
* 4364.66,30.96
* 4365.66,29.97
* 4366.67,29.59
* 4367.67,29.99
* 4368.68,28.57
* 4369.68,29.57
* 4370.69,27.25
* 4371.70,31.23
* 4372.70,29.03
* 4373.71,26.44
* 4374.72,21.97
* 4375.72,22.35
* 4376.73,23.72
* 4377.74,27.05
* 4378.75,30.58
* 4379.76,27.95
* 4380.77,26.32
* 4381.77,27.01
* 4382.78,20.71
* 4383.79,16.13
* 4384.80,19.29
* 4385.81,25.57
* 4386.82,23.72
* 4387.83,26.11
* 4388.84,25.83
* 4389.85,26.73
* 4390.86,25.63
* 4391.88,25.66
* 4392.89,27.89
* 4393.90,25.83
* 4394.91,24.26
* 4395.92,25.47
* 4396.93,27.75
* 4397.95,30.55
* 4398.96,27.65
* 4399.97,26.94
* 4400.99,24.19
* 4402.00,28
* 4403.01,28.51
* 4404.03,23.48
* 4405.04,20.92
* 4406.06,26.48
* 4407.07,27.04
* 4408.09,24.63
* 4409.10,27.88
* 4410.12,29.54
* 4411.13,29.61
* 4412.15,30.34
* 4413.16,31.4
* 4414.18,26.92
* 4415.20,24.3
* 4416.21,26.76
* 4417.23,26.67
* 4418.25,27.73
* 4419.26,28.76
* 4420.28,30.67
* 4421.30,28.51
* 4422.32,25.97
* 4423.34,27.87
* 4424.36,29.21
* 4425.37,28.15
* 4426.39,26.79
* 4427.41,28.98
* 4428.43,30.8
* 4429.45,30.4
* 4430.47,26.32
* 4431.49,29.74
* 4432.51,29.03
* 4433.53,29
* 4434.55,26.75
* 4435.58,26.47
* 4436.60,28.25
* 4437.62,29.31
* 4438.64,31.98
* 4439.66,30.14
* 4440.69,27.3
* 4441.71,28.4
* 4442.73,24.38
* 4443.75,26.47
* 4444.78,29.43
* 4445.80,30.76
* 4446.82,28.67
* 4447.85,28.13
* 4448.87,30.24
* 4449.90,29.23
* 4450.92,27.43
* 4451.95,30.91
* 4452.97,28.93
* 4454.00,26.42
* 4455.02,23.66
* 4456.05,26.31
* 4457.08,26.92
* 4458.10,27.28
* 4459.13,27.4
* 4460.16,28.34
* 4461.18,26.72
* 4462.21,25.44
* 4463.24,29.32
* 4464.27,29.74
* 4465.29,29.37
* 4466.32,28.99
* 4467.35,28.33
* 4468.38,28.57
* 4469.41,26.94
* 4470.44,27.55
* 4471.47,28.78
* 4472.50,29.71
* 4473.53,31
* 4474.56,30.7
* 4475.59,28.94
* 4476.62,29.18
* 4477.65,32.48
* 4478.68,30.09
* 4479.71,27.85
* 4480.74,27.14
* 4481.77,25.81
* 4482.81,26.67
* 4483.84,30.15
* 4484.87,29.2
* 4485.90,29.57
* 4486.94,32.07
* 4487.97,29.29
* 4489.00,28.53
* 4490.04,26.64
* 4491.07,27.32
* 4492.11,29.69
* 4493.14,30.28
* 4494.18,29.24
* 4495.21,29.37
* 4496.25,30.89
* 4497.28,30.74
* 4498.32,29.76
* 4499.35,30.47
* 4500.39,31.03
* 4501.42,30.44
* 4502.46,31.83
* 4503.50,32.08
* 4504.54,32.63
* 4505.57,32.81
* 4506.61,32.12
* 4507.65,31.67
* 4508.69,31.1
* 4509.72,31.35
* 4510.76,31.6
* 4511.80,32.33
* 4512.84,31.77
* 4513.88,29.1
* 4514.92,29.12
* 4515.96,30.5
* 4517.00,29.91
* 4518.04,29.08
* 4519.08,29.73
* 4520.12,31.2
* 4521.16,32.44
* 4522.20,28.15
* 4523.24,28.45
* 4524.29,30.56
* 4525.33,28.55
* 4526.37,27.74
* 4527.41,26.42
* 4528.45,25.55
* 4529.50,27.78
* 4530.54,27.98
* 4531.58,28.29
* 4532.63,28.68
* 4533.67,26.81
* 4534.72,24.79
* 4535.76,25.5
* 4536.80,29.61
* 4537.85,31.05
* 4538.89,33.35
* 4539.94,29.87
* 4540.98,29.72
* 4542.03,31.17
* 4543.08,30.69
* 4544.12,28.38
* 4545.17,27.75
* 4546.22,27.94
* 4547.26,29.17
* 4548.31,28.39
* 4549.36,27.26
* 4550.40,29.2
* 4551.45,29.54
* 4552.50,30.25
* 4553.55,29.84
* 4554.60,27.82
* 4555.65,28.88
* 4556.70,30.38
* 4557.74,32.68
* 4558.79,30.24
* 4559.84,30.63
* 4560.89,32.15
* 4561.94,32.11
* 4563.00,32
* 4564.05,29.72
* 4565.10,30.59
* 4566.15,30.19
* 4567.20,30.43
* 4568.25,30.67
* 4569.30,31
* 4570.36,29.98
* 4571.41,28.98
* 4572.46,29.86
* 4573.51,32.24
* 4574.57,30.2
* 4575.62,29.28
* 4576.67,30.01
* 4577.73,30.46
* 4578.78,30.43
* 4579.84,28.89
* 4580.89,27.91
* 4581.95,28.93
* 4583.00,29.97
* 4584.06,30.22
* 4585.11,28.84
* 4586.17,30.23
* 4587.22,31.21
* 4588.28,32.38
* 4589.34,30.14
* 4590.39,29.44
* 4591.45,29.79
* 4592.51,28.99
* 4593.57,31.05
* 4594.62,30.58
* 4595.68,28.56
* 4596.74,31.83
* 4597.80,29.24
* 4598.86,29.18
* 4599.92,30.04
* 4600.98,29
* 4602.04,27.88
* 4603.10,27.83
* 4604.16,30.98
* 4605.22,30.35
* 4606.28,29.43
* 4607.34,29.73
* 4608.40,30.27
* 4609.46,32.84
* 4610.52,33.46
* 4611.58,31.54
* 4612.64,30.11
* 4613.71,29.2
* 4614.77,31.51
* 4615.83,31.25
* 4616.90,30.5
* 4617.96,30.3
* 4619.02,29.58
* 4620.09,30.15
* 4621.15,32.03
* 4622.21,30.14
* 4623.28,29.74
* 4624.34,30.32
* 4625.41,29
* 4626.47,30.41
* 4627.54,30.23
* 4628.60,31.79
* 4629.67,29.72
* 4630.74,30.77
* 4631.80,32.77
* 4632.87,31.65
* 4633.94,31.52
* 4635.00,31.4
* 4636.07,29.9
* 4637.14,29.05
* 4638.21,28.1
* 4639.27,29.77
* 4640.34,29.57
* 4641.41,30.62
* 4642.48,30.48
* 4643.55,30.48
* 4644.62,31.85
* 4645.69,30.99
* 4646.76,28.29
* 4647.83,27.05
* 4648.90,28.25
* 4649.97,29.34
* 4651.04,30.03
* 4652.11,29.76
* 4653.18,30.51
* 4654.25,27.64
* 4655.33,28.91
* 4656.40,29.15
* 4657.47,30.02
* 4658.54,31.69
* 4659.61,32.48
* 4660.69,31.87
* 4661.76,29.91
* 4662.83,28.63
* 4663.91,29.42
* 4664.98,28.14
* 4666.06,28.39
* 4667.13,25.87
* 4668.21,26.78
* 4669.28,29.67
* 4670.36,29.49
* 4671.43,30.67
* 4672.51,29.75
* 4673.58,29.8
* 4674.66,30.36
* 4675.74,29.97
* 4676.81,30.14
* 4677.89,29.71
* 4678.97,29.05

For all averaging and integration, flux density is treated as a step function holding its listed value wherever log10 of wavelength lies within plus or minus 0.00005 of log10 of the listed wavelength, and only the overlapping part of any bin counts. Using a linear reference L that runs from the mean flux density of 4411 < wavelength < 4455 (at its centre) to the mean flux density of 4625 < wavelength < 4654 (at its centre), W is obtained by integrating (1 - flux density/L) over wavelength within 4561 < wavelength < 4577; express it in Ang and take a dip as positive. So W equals -0.5 Ang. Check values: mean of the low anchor 28.4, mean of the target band 30.5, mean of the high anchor 30.1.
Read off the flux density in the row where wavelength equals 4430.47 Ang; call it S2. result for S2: 26.32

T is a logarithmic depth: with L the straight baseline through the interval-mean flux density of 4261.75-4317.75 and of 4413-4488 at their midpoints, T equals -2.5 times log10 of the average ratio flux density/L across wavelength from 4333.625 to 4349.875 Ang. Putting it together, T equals -0.02 mag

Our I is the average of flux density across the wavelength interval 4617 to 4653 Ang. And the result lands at 30.2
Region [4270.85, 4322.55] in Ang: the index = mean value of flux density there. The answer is 22.5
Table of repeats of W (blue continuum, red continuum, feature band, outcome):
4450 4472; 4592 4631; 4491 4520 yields -2.2 Ang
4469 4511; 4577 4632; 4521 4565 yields 1.2 Ang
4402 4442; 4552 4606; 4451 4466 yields 0.4 Ang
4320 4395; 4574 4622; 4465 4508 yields -2.2 Ang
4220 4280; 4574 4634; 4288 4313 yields 5.8 Ang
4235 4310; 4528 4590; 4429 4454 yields -1.4 Ang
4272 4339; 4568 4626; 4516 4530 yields -0.3 Ang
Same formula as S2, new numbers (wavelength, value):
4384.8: 19.29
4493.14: 30.28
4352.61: 24.17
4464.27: 29.74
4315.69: 26.65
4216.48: 23.36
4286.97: 23.02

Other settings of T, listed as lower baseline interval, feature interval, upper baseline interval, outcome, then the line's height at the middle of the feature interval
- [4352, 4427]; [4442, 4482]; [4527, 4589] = -0.01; 28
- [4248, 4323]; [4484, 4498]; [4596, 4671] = -0.08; 27.3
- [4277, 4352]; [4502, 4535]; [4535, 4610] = -0.04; 28.6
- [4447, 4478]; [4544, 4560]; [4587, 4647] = 0.01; 29.5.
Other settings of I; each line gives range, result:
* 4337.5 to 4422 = 26.3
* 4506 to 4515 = 31.2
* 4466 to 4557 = 29.4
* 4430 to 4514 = 29.1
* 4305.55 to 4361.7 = 25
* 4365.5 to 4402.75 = 26.3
